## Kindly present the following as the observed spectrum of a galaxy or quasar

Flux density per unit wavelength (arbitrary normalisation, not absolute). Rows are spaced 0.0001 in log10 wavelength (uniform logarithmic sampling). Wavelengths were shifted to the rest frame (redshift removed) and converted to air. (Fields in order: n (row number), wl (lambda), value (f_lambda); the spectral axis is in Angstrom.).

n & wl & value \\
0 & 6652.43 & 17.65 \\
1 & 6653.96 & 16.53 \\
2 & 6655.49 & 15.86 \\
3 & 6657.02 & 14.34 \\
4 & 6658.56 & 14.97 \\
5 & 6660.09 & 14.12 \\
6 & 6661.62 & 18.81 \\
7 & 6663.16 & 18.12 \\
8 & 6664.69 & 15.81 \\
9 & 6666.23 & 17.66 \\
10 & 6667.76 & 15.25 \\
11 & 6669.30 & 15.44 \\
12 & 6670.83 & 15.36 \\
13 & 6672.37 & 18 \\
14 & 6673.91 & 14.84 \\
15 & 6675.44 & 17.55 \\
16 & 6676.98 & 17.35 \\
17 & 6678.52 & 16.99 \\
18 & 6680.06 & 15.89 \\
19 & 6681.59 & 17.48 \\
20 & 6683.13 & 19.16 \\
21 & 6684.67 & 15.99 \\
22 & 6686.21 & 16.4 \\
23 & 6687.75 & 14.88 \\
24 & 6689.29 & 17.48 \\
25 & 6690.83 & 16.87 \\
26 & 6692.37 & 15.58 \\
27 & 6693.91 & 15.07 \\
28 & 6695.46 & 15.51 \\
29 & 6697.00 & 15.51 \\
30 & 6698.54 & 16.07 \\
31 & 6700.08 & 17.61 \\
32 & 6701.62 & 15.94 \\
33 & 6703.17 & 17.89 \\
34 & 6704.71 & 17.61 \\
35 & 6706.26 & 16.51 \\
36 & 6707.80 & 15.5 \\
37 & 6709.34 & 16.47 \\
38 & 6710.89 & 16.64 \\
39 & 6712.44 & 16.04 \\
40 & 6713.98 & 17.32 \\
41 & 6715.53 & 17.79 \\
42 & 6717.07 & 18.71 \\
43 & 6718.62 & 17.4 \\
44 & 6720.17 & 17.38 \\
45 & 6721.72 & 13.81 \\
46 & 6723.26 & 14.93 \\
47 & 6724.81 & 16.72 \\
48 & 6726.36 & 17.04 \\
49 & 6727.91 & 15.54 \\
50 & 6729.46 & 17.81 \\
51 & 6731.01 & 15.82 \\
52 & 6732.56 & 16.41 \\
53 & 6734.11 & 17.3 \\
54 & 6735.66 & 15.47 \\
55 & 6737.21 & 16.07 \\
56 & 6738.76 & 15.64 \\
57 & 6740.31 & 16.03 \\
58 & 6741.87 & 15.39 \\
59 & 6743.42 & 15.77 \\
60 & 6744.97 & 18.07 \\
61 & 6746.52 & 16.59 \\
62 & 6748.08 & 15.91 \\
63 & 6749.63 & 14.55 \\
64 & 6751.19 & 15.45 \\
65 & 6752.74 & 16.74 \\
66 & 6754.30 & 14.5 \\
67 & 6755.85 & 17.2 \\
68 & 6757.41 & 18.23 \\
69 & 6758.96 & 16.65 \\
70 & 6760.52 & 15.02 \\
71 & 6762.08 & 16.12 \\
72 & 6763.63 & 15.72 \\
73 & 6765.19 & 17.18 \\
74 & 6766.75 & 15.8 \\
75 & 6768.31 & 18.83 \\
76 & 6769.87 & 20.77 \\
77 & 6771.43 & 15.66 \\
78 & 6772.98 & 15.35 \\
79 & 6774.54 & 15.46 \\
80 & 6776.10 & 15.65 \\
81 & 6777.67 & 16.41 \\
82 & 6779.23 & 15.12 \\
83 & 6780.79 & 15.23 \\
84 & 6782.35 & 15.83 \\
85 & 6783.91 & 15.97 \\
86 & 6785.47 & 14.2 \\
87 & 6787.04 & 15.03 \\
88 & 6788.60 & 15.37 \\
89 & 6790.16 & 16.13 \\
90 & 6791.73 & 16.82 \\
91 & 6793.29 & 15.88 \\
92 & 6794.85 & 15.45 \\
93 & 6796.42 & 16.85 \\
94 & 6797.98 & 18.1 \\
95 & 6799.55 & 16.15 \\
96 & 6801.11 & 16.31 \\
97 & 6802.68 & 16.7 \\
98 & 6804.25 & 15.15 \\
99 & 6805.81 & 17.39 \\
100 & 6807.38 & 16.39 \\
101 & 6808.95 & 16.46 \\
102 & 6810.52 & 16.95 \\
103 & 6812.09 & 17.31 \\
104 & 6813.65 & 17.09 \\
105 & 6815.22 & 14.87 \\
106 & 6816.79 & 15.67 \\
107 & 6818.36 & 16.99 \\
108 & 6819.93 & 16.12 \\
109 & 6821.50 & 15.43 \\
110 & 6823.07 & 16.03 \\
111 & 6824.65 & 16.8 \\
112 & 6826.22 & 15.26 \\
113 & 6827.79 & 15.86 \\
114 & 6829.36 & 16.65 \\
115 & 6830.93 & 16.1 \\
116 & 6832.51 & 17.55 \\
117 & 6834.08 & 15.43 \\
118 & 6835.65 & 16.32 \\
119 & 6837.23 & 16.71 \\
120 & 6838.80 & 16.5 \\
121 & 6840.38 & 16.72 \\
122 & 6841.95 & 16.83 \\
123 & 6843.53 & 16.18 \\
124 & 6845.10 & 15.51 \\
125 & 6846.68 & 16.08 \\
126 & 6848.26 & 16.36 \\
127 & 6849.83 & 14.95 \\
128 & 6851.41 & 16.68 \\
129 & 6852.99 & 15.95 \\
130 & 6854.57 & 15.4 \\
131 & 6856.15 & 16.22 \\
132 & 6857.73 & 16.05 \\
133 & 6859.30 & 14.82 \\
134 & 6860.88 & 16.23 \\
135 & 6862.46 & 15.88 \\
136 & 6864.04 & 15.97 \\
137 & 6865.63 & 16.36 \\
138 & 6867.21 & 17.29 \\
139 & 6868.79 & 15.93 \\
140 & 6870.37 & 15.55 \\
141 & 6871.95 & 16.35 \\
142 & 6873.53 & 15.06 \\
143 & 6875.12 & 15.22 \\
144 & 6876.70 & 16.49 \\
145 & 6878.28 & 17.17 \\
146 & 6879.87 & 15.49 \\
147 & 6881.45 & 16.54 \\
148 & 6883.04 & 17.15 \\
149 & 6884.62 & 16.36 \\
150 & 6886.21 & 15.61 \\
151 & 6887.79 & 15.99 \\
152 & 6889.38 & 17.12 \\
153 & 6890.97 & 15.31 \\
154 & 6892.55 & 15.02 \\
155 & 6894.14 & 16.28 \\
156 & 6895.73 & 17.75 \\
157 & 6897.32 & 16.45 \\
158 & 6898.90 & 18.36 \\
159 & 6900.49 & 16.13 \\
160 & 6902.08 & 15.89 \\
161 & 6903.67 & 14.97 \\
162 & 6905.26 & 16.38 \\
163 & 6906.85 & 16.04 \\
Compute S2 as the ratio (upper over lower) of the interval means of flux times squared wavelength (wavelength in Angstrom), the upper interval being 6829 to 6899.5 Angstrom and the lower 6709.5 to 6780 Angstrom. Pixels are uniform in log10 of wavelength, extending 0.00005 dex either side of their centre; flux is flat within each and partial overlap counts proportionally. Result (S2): 1.0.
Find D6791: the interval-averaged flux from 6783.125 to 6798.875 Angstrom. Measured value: 16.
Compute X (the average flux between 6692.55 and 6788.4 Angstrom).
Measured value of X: 16.3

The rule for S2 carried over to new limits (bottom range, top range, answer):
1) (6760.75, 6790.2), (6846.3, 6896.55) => 1.03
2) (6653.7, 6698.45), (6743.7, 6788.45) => 1.02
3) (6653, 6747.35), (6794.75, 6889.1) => 1.03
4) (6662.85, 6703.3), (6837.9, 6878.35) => 1.03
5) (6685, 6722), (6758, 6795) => 0.99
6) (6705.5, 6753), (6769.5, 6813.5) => 1.01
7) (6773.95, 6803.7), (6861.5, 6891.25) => 1.04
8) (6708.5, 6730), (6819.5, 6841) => 1.01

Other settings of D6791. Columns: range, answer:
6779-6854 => 16.2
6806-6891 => 16.2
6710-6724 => 16.7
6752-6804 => 16.2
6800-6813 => 16.6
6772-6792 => 15.6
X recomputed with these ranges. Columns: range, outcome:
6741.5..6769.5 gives 16.4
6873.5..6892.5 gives 16.1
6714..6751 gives 16.4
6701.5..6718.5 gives 17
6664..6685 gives 16.6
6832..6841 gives 16.5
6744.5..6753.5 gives 16.2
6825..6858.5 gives 16.2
